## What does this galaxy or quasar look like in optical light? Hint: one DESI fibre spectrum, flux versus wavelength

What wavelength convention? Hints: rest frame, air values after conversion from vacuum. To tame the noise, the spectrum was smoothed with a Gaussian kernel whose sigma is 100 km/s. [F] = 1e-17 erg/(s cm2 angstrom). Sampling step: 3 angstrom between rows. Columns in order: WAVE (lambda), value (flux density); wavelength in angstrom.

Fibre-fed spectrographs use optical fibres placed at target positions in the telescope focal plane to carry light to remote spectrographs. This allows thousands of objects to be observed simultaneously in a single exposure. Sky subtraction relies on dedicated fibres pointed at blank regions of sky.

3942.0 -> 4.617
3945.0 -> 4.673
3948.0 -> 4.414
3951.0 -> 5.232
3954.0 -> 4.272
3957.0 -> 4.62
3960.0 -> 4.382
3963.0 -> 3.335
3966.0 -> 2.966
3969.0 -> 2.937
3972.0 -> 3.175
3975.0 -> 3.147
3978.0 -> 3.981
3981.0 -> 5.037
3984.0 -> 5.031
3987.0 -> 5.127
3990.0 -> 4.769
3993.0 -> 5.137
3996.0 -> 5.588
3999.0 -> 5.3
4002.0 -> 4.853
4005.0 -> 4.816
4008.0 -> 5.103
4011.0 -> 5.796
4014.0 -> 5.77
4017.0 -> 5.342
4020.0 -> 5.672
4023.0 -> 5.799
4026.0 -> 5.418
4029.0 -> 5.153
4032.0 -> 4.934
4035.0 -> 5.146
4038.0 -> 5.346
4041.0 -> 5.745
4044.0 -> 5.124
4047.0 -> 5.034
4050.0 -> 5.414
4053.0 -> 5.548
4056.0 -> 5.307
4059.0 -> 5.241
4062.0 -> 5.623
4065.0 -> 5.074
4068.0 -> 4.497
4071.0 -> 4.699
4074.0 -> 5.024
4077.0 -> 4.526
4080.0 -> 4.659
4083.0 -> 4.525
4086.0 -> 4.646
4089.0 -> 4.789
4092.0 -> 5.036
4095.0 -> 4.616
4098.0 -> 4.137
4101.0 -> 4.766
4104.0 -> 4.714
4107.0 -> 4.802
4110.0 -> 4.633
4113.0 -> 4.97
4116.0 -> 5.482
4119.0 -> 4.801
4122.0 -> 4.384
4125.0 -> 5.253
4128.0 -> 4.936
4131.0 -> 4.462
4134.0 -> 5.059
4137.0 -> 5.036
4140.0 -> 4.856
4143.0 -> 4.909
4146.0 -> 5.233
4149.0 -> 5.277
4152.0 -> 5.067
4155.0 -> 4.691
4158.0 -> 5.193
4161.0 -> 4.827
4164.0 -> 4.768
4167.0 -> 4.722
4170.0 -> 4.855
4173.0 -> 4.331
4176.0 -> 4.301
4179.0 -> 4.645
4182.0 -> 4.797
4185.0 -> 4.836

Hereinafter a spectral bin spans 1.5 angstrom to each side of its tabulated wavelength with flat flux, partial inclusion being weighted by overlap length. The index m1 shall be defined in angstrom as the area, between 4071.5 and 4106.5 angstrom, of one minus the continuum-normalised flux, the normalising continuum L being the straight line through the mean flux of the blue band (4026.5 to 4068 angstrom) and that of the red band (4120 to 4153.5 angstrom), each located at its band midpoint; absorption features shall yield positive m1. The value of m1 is 3.0 angstrom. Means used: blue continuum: 5.26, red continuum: 4.95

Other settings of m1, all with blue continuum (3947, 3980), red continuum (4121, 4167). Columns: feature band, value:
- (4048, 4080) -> -4.44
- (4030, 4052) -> -4.72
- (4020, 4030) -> -3.01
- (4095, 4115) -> 0.06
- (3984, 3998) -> -3.87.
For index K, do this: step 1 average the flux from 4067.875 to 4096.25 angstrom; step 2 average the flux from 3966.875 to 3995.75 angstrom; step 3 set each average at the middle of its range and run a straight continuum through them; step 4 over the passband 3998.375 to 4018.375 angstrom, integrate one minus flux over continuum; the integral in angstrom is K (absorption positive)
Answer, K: -4.0 angstrom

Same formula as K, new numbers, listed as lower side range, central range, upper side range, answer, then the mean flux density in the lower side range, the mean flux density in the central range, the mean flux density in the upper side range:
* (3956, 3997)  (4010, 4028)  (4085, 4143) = -5.0 angstrom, 4.21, 5.61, 4.81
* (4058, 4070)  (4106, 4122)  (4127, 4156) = 0.4 angstrom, 5.09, 4.89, 4.96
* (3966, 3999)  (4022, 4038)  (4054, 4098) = -2.3 angstrom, 4.37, 5.28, 4.86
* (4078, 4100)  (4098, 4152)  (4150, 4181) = -2.4 angstrom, 4.63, 4.9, 4.75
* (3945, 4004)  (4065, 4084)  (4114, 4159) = 0.2 angstrom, 4.4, 4.69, 4.97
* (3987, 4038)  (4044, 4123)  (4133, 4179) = 2.9 angstrom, 5.28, 4.89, 4.87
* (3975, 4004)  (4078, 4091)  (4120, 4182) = 0.5 angstrom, 4.88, 4.66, 4.84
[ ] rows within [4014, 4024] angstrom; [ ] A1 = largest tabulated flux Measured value 5.799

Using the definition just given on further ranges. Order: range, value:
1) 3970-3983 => 5.037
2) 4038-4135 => 5.745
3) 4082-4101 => 5.036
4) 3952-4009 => 5.588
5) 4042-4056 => 5.548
